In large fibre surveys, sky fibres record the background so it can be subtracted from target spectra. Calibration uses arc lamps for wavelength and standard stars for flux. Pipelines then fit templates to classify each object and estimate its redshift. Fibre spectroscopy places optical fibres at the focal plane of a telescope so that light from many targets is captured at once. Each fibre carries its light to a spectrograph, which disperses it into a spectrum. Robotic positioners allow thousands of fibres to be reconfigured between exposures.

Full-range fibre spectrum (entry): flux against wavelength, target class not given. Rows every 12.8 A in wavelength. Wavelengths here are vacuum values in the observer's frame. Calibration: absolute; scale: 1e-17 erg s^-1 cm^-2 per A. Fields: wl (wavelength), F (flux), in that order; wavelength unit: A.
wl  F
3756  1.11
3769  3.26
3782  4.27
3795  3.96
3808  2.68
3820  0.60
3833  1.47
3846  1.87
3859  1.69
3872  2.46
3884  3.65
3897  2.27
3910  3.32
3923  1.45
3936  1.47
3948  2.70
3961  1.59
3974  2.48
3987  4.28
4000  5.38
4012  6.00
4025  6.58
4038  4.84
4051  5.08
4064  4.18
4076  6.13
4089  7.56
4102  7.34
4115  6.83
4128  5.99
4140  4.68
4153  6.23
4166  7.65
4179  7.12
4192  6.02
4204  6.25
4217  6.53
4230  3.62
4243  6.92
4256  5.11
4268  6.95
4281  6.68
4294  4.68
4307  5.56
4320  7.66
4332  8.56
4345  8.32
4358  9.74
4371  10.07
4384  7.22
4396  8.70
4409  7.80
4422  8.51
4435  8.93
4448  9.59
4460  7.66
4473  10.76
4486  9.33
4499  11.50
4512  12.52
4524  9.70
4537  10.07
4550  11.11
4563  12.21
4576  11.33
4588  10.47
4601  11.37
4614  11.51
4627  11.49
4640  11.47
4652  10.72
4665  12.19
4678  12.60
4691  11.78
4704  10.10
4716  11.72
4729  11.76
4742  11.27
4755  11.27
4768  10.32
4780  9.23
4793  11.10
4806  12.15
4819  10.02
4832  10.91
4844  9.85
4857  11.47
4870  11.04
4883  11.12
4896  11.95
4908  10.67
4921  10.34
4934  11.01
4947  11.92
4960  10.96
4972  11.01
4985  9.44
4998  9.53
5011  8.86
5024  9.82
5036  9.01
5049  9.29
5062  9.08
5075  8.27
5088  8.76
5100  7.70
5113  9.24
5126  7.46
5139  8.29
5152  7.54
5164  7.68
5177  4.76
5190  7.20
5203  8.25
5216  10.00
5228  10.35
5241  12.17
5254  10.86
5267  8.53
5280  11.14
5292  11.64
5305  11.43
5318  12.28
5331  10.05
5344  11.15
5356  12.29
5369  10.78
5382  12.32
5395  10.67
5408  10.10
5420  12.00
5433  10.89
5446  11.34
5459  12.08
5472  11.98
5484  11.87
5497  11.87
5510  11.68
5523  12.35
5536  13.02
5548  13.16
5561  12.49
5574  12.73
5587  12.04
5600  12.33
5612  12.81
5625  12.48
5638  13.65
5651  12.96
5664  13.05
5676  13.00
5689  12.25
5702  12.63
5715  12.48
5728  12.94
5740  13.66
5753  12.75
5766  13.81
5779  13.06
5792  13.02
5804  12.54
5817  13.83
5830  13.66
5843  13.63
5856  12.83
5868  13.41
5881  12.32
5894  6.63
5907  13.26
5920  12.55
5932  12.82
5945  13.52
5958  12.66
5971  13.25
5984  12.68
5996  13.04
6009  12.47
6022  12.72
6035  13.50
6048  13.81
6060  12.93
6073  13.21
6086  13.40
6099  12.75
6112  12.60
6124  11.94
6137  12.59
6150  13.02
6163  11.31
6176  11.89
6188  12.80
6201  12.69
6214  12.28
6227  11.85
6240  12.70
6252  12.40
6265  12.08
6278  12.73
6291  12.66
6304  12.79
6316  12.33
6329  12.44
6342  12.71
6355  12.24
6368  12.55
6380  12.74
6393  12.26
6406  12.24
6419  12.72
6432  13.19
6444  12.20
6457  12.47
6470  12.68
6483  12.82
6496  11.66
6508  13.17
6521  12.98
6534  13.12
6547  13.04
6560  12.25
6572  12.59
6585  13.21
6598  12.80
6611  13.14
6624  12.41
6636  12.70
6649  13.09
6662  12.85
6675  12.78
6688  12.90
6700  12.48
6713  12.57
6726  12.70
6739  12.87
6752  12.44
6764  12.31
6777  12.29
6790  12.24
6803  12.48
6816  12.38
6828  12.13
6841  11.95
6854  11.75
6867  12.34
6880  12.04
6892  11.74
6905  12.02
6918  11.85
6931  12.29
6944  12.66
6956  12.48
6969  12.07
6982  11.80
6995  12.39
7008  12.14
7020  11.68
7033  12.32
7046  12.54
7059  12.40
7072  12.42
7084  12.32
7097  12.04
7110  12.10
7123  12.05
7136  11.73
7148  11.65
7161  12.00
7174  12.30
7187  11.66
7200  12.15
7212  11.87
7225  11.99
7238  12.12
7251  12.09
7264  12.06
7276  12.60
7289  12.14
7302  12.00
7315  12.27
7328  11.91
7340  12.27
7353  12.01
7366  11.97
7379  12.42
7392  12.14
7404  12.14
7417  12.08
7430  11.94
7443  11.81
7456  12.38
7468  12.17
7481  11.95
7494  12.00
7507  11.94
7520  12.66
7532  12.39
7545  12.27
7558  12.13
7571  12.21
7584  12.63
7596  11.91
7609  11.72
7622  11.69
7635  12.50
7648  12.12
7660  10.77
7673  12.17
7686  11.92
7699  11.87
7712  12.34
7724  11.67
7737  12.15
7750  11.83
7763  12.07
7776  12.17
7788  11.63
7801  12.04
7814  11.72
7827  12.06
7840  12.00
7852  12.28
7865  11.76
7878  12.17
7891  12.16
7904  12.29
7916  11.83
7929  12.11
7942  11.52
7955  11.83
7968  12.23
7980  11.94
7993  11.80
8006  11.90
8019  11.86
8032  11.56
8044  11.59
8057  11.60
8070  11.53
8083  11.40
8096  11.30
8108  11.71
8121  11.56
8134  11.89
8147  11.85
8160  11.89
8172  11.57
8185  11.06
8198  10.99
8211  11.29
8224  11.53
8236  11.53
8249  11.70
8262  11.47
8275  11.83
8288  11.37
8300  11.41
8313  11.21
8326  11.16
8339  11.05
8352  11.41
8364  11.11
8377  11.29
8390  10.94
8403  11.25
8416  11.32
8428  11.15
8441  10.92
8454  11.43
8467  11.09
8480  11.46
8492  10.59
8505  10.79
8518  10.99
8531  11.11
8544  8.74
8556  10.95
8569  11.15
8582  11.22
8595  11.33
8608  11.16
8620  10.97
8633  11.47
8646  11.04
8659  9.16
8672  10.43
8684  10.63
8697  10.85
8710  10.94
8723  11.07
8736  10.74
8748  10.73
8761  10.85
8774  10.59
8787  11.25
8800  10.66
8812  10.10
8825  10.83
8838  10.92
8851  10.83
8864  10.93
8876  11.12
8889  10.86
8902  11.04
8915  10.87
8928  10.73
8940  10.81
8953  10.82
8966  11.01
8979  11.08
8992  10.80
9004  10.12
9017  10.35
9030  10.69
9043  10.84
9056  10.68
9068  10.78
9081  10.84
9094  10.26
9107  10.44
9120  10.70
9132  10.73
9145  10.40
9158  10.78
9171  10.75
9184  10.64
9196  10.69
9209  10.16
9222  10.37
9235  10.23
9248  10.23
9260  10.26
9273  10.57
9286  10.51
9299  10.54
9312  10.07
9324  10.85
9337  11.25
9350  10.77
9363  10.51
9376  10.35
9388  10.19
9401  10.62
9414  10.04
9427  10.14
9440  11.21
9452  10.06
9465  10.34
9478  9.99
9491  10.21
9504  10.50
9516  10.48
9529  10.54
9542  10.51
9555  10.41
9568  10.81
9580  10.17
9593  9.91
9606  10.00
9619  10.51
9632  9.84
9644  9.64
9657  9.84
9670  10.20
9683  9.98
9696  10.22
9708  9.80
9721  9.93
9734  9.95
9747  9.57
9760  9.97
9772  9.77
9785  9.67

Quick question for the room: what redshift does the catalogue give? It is 0.000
